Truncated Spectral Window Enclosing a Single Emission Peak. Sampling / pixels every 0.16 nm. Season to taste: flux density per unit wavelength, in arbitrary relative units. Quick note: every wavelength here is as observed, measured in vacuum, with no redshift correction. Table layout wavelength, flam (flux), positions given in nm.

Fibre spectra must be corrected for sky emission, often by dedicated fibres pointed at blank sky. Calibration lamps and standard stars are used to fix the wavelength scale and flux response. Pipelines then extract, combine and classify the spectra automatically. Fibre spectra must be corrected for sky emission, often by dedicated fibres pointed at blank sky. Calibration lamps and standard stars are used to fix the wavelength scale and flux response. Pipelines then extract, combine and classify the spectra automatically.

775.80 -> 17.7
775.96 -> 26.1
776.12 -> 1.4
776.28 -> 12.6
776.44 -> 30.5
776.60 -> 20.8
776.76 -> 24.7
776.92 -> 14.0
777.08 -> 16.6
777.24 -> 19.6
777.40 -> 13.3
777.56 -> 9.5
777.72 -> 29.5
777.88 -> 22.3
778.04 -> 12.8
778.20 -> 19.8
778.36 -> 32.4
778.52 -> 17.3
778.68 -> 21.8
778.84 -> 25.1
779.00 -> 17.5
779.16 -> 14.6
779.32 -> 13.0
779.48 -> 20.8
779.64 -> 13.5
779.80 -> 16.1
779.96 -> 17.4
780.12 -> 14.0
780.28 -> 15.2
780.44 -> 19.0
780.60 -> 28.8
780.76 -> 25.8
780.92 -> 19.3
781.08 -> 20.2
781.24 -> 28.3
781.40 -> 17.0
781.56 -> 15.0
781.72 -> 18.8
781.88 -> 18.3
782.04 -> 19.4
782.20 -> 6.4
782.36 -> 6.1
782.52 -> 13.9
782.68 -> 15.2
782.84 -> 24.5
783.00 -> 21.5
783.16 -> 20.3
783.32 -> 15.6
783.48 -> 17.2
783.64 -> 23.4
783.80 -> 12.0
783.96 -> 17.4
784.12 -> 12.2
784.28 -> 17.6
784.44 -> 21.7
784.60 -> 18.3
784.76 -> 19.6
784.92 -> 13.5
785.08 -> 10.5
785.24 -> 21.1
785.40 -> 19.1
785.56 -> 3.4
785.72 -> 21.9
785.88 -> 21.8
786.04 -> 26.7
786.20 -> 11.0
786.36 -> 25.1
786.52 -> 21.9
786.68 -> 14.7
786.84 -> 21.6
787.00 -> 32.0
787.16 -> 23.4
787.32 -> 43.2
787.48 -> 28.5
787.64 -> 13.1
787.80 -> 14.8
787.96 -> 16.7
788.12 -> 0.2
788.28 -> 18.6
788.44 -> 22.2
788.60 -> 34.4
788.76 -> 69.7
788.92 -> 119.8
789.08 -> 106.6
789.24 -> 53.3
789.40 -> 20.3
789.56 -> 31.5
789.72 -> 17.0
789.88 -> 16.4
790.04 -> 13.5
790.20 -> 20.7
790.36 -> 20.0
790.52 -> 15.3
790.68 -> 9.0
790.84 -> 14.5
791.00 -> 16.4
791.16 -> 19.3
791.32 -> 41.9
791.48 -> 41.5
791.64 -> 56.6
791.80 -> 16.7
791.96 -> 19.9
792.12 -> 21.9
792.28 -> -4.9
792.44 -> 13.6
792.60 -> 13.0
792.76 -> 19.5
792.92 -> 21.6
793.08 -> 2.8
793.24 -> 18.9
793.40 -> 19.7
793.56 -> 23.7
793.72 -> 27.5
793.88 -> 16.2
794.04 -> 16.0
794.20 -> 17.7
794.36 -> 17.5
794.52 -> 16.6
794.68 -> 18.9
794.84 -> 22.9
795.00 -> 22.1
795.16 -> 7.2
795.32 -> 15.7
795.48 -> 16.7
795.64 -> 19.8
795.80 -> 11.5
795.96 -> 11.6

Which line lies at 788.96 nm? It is H-alpha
